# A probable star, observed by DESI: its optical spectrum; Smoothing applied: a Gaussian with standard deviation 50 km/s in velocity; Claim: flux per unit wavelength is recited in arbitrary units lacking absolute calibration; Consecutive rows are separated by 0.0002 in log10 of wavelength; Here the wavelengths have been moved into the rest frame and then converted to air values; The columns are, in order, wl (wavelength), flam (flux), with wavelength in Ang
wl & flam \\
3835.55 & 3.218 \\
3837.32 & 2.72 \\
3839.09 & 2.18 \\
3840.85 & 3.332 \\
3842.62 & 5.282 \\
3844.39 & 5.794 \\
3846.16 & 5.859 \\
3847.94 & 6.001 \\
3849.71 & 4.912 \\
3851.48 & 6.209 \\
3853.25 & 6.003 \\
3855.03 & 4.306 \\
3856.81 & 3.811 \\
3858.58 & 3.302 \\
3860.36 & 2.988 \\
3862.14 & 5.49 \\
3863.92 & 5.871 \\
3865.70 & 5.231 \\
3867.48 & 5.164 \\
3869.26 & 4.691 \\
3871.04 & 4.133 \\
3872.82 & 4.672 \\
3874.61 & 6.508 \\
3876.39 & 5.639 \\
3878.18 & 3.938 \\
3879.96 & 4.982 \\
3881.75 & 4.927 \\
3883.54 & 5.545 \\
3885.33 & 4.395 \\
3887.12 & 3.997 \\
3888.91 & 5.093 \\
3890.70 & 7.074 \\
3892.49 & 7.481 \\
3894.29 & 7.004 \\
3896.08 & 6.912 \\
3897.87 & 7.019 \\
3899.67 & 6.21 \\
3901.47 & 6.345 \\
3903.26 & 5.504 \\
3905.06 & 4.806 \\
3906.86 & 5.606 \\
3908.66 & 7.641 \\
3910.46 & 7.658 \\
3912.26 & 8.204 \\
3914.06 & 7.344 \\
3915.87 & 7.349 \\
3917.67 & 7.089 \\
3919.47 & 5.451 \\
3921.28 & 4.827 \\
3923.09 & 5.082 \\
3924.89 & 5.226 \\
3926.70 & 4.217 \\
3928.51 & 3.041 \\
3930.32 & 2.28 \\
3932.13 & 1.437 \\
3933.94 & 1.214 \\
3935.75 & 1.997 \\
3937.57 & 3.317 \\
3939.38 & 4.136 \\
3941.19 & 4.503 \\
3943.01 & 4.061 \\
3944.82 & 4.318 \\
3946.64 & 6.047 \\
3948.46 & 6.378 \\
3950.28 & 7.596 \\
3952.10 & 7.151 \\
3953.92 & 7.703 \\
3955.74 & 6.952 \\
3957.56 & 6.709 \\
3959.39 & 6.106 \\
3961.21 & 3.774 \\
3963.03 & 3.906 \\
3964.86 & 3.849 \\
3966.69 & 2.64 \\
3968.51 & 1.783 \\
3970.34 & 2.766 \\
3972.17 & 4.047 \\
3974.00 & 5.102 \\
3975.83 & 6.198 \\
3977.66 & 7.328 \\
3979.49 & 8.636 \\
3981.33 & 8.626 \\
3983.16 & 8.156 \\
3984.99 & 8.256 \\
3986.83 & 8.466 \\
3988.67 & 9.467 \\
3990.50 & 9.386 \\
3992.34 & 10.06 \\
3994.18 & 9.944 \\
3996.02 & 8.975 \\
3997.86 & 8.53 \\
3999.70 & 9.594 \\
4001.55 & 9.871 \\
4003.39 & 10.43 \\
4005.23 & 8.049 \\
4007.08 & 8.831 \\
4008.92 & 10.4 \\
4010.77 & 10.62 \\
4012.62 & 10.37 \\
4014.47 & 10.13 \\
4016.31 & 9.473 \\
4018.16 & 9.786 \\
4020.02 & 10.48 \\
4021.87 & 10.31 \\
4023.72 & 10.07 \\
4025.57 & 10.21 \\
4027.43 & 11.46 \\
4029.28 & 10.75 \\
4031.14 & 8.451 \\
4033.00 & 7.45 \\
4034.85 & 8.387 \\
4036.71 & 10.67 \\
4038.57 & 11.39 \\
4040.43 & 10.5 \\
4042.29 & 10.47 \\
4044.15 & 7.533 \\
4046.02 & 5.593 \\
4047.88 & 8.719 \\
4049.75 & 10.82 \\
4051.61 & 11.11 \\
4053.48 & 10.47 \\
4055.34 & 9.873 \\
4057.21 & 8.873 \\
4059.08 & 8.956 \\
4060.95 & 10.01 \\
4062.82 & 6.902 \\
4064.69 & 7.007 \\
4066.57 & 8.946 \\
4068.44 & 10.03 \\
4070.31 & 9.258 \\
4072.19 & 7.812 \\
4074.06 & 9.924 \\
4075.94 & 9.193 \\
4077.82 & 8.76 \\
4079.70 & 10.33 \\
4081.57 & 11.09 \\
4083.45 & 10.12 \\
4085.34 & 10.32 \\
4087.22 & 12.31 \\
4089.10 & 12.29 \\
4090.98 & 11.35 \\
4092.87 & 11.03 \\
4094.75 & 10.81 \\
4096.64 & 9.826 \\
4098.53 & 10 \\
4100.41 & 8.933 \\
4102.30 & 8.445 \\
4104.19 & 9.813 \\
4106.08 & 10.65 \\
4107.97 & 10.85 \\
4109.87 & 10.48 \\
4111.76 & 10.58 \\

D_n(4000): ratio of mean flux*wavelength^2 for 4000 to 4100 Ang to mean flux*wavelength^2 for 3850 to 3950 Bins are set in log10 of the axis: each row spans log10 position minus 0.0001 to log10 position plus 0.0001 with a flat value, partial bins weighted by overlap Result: 2.04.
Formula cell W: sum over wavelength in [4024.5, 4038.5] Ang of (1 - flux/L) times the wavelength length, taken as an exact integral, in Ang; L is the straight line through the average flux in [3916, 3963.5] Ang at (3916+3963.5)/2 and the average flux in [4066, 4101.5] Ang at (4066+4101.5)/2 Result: -2.62 Ang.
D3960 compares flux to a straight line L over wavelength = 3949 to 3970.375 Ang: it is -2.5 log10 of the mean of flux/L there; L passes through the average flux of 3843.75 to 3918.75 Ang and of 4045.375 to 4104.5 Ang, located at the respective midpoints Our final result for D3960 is 0.36 mag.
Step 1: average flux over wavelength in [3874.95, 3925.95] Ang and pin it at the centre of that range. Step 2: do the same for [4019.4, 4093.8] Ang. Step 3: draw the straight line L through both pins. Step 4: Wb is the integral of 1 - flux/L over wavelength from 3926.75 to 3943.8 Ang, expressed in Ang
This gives 9.7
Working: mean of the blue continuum 6.01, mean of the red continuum 9.73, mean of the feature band 2.95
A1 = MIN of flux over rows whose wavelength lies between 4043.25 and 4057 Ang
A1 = 5.593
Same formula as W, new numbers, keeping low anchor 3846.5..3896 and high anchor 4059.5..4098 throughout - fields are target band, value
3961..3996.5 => 5.0 Ang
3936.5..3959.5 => 4.0 Ang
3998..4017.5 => -3.5 Ang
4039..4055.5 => -0.6 Ang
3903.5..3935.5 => 5.5 Ang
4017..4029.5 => -2.6 Ang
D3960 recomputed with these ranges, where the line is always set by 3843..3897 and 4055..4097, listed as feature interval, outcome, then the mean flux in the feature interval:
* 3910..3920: -0.159 mag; 7.23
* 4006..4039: -0.155 mag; 9.93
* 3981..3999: -0.143 mag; 9.01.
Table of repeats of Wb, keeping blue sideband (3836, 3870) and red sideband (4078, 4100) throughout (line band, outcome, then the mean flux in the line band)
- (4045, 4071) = 2.38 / 9.03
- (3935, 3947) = 5.12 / 3.99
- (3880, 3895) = -0.16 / 5.63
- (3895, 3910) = -0.92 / 6.31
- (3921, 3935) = 6.88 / 3.34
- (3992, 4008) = -1.68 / 9.34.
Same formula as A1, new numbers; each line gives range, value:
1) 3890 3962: 1.214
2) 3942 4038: 1.783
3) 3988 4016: 8.049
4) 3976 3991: 7.328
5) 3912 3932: 2.28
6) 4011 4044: 7.45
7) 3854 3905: 2.988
